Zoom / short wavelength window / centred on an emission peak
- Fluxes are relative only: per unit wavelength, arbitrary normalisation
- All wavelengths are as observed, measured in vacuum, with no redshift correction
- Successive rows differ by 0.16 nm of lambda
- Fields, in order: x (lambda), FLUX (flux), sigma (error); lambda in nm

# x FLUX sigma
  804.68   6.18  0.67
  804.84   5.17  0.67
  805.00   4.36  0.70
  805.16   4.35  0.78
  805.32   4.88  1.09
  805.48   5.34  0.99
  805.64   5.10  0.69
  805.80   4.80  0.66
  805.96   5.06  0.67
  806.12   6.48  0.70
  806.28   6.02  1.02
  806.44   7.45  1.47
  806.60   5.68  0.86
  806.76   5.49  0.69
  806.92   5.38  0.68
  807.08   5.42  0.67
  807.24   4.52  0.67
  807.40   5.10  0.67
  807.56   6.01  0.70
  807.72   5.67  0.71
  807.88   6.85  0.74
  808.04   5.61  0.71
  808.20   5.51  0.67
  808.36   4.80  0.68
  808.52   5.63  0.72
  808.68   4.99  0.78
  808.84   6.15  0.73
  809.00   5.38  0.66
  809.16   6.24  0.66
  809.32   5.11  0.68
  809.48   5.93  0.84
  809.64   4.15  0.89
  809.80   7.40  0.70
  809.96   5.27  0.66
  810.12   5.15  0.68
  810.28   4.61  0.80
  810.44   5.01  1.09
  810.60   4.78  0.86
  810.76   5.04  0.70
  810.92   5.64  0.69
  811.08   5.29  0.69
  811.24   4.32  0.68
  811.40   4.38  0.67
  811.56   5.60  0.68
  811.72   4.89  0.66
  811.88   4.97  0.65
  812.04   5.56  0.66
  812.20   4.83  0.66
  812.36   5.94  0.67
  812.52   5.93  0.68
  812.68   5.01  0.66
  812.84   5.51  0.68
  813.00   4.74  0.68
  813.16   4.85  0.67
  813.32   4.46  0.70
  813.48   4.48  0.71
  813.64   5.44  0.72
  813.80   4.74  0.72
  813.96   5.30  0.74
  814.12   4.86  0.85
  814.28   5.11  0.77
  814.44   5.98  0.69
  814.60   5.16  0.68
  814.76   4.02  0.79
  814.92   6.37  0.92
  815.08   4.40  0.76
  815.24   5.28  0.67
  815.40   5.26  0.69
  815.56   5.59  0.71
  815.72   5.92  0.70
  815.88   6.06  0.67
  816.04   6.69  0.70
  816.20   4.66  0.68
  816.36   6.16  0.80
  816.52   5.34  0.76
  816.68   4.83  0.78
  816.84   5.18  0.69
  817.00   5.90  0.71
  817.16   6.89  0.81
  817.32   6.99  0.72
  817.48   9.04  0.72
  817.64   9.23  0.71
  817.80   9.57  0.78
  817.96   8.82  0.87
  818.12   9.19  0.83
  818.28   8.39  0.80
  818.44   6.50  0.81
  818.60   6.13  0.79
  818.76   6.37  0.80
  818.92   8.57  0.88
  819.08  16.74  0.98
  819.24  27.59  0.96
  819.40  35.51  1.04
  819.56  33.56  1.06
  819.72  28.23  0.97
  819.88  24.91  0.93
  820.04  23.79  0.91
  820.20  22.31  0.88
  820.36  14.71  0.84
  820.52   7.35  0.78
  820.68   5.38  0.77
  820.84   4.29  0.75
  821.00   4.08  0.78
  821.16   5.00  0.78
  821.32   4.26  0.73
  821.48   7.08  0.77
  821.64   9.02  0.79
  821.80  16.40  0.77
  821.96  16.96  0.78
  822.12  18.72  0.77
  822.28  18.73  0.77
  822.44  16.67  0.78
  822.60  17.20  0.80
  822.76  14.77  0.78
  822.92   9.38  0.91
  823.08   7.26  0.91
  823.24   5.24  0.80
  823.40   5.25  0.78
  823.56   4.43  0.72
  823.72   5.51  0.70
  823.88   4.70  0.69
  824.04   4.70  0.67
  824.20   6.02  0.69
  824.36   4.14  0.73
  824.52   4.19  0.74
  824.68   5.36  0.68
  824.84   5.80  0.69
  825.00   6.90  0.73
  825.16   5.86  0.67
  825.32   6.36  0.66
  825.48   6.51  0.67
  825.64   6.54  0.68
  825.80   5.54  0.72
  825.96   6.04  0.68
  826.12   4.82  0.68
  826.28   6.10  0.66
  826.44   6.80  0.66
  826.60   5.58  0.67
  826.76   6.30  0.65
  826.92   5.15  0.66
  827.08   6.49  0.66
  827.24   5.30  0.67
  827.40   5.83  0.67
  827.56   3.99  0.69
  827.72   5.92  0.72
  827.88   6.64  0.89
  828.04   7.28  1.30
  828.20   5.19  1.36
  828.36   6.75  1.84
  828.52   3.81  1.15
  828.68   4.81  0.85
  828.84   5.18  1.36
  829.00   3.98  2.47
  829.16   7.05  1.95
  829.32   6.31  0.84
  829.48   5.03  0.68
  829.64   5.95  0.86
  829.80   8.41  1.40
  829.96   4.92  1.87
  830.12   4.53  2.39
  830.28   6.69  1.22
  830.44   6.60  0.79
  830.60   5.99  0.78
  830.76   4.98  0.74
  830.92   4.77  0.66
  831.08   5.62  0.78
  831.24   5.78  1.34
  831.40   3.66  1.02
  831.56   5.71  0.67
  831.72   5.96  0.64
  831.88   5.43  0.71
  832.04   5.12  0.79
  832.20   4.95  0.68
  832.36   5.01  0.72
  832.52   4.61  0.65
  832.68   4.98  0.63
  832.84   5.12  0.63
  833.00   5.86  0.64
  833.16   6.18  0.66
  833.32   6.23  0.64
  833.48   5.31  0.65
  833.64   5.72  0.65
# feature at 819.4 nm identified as H-alpha 6563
